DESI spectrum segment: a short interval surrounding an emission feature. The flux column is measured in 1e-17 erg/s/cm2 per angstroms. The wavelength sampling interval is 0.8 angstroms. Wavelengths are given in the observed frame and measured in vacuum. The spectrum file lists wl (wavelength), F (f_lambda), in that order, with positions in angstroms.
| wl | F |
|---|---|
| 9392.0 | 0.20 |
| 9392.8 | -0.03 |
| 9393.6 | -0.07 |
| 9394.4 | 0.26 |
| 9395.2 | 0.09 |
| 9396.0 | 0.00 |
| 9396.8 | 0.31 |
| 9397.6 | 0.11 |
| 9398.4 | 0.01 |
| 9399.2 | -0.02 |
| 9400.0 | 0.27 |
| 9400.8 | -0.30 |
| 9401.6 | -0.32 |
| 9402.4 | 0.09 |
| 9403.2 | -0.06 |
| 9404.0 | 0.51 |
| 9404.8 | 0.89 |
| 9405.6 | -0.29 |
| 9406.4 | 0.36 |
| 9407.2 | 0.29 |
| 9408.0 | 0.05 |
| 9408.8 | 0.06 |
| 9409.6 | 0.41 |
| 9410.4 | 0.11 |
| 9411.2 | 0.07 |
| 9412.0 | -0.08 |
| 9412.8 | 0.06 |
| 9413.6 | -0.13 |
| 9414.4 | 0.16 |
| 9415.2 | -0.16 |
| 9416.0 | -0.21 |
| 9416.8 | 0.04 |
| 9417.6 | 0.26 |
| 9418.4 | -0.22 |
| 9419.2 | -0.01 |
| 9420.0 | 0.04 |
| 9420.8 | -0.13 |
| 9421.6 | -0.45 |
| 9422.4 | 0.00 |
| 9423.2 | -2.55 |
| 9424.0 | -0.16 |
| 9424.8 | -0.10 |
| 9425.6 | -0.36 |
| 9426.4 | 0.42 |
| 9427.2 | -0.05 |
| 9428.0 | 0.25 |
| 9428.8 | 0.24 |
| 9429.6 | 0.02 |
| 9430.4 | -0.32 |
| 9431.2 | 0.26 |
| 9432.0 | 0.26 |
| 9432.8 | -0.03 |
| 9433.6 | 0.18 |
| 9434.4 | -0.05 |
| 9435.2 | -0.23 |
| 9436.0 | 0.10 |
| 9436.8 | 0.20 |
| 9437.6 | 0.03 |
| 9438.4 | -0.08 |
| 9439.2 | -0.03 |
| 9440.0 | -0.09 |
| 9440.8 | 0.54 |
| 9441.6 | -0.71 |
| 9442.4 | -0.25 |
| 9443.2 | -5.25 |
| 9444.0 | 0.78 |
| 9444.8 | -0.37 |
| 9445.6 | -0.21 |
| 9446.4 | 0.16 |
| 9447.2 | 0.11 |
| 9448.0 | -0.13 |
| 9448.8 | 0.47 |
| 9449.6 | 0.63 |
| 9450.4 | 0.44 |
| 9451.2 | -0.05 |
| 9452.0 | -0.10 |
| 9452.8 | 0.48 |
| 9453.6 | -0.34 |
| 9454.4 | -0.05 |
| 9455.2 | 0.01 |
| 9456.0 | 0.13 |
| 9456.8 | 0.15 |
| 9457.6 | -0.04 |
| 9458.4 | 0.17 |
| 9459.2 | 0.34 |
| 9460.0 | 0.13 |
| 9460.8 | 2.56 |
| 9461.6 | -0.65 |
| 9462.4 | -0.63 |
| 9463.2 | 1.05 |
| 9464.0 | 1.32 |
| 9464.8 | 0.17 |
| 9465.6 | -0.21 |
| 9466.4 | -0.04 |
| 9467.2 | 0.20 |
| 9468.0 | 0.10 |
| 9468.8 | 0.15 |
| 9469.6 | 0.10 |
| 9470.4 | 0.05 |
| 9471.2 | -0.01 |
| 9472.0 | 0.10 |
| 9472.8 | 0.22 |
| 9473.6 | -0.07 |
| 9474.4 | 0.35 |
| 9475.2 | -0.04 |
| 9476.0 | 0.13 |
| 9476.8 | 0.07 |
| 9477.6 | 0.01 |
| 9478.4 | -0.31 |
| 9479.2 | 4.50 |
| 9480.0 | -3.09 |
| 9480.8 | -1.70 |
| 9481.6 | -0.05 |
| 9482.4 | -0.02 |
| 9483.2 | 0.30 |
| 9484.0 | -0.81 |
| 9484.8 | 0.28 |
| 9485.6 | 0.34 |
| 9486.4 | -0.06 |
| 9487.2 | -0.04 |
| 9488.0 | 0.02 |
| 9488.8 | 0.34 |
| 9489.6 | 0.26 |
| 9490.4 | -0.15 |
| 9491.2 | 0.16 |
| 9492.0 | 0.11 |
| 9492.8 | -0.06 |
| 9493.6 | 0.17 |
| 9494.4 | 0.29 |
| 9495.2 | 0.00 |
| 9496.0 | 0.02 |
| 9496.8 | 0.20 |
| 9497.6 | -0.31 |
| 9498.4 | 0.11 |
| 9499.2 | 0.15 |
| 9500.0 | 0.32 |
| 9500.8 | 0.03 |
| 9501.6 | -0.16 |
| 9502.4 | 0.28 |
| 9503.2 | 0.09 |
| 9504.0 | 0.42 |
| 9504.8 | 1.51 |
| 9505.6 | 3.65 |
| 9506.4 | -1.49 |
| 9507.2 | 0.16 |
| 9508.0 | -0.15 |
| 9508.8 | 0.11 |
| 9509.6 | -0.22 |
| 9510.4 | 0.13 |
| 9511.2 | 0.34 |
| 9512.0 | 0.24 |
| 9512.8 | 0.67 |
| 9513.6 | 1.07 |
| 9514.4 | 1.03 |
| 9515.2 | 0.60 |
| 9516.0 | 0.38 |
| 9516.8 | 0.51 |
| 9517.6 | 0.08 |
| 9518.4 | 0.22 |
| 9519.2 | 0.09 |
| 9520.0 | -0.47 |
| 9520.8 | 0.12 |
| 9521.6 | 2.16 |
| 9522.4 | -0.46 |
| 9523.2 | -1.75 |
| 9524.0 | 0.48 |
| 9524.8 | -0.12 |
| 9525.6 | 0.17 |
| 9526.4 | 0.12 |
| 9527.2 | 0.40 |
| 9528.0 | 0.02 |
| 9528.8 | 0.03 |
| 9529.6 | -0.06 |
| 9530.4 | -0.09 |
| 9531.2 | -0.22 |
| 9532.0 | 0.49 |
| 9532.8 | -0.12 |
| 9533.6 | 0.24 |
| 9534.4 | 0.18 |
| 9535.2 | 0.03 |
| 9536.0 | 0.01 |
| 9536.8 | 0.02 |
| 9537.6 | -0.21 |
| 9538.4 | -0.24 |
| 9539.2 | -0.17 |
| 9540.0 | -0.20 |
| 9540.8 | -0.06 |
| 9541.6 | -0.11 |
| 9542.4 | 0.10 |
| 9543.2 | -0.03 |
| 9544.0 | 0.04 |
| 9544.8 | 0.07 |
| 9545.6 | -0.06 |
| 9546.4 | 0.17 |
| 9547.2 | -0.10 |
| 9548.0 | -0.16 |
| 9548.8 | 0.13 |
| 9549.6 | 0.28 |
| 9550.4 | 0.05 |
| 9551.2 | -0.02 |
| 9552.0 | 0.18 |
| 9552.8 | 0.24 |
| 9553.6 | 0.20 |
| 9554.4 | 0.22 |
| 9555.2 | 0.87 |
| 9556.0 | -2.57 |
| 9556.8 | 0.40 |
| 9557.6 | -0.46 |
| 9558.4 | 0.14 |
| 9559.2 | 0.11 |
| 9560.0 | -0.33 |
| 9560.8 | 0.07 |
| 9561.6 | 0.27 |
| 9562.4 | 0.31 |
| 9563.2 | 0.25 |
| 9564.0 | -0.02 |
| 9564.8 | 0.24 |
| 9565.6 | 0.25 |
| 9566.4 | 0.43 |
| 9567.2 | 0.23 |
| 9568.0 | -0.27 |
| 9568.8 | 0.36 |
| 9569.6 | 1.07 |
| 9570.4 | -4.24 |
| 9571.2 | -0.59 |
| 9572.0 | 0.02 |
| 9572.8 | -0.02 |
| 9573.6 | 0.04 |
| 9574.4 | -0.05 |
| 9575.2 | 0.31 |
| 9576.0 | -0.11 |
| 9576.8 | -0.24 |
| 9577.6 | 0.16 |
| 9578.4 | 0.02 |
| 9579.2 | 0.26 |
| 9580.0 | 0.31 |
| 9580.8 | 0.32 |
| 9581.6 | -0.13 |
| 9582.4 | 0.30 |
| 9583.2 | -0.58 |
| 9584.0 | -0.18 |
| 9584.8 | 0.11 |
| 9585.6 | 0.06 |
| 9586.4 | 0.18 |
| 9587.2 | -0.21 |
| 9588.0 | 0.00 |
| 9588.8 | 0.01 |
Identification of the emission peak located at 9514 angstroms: Hbeta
